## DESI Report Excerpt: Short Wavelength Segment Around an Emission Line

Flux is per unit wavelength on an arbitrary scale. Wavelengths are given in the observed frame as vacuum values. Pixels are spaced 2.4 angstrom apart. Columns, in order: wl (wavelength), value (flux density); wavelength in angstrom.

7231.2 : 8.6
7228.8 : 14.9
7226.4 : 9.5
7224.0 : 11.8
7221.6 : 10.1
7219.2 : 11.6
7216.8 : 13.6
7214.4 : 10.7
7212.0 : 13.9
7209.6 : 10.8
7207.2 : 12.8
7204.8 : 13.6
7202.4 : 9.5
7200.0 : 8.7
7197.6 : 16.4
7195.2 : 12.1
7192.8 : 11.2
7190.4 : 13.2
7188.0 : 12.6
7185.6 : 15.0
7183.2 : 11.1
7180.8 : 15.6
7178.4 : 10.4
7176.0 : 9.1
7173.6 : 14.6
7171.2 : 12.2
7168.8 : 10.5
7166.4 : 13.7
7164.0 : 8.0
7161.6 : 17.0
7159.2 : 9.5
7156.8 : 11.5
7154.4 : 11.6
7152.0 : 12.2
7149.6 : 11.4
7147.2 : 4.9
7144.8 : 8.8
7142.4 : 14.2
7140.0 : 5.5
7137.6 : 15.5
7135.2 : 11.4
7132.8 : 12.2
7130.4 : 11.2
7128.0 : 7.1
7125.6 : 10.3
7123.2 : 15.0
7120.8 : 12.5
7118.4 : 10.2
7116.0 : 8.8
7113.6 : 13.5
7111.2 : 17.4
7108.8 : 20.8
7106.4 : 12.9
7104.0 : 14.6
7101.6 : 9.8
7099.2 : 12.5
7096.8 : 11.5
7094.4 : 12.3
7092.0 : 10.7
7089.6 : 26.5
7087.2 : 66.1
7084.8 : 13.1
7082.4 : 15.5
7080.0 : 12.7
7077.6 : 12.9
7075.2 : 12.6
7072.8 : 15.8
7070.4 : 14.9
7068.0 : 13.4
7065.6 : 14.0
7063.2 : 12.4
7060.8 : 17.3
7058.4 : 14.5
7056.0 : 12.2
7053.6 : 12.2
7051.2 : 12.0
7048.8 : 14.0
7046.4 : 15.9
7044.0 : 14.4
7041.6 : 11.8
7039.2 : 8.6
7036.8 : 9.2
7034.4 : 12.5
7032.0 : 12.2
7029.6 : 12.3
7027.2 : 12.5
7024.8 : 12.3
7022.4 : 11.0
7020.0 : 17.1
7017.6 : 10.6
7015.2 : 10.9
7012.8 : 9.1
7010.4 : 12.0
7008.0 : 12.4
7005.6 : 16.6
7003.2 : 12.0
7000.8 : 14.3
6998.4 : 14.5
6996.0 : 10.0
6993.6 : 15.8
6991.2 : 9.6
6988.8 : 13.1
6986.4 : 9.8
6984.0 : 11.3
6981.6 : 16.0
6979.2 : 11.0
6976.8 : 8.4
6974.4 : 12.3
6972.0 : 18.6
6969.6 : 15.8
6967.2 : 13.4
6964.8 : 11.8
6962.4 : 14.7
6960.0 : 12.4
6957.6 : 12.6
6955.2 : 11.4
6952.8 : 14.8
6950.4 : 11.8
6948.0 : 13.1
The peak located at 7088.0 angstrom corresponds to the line Halpha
